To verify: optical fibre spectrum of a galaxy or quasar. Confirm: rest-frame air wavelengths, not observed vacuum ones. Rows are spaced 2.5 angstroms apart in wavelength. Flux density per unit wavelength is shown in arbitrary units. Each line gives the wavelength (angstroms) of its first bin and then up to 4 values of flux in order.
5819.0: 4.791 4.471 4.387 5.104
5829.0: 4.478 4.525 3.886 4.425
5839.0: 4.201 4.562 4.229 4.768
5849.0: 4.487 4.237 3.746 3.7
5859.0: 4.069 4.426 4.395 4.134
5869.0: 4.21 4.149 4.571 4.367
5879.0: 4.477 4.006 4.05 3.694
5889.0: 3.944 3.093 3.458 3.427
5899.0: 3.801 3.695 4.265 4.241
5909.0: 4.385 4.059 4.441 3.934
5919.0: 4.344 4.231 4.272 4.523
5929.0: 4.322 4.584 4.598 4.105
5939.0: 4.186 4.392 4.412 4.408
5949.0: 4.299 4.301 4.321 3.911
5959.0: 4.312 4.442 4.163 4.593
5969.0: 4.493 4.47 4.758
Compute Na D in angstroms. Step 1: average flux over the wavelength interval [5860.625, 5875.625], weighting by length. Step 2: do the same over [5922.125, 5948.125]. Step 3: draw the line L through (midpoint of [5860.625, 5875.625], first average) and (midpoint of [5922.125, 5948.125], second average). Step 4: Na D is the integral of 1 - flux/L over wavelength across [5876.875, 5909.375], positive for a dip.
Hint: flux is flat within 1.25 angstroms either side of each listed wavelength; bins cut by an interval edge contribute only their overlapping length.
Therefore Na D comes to 3.4 angstroms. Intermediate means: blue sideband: 4.31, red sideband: 4.38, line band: 3.89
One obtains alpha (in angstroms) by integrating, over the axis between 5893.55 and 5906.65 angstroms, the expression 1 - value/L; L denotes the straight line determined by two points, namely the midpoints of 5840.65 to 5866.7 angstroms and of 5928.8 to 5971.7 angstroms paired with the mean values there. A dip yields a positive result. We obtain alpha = 1.5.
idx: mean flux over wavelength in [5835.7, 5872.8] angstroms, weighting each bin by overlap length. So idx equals 4.25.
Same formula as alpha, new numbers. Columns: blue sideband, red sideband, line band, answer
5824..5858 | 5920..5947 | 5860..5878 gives 0.10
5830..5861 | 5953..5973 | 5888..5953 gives 2.47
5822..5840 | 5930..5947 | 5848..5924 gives 5.82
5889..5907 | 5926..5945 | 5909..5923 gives -0.66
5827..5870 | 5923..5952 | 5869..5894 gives 1.70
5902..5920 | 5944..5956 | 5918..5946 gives -0.62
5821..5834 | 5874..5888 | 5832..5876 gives 0.92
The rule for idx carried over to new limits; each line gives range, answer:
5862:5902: 3.98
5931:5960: 4.31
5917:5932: 4.35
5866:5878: 4.3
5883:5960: 4.13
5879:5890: 3.99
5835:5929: 4.14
